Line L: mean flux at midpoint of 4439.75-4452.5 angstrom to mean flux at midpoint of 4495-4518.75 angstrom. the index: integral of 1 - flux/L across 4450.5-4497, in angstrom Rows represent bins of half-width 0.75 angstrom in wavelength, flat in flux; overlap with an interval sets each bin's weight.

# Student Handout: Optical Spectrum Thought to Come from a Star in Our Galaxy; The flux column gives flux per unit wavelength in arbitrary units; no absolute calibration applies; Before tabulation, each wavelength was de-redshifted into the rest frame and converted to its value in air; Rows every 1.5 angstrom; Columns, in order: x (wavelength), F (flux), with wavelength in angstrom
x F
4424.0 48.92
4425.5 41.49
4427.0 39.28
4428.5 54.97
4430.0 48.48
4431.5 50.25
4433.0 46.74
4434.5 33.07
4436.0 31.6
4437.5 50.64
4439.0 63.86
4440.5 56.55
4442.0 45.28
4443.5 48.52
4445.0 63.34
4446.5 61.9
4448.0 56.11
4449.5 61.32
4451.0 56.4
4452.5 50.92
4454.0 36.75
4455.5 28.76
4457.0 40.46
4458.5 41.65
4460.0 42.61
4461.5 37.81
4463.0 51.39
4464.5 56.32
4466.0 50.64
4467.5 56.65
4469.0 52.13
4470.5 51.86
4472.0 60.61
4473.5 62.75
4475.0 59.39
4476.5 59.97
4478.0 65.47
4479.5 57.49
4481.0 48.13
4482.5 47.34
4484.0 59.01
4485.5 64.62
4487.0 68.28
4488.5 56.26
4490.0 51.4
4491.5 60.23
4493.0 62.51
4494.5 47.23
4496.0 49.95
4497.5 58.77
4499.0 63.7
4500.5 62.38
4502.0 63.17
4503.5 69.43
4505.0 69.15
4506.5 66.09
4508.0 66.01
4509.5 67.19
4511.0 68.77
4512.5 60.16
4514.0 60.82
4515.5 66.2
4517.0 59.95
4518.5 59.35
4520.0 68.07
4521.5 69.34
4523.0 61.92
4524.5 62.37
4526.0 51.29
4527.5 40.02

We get 5.11 angstrom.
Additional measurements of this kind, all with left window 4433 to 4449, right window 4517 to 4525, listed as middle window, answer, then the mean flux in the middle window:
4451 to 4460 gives 2.0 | 41.3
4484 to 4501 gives 0.2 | 58.6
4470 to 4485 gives -0.1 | 57.4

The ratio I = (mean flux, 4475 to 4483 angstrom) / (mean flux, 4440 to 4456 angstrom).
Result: 1.09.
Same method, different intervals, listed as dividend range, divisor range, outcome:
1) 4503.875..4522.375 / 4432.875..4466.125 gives 1.35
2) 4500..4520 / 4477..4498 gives 1.14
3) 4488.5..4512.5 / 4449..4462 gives 1.40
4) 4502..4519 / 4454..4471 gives 1.41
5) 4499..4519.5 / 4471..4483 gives 1.12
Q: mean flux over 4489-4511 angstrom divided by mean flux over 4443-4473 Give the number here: 1.2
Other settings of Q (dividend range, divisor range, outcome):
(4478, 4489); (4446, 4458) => 1.19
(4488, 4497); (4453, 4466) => 1.28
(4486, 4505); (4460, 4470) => 1.19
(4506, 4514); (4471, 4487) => 1.11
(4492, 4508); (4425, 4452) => 1.21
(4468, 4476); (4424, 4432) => 1.22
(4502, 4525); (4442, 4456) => 1.26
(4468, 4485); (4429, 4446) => 1.16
